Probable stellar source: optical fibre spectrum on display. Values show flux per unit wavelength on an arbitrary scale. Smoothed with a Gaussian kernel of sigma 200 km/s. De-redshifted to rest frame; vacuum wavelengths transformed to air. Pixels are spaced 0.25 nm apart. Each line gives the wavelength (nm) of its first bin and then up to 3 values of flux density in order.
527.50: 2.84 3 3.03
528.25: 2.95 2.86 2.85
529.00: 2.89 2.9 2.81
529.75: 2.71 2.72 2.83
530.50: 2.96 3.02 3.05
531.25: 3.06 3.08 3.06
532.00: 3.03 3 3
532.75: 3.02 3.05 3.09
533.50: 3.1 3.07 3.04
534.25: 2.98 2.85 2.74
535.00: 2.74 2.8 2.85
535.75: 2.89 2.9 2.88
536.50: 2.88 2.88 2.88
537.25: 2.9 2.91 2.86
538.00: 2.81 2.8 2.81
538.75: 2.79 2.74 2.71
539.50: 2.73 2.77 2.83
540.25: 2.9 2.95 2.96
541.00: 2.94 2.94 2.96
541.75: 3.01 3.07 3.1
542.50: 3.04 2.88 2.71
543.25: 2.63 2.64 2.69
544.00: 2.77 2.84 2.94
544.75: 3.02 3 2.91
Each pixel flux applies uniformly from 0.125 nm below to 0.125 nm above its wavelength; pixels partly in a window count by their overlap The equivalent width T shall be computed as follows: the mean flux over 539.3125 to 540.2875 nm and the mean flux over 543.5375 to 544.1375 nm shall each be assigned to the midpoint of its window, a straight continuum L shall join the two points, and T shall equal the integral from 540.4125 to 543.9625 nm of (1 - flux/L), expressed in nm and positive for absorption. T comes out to -0.18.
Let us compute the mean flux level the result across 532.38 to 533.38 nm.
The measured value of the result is 3.04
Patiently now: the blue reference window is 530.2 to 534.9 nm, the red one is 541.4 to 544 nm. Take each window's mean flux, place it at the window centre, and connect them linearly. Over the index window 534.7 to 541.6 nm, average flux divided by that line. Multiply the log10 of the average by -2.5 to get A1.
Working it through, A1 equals 0.03 mag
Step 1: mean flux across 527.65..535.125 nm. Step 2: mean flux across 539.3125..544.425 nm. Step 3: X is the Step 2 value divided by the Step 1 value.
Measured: 0.97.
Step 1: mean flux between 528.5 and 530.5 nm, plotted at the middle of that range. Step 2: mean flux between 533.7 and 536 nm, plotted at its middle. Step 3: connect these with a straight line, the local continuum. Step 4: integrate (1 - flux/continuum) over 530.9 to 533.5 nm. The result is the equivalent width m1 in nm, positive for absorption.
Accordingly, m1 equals -0.18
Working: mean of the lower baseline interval 2.83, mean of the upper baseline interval 2.88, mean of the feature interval 3.05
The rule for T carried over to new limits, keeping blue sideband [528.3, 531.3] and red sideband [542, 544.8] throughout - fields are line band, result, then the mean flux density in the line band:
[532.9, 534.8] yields -0.08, 3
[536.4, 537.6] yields -0.01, 2.89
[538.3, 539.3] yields 0.03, 2.77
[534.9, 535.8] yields 0.02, 2.82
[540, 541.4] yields -0.04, 2.93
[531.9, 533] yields -0.05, 3.02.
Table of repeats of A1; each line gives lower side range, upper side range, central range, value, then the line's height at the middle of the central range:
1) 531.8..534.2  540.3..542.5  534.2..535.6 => 0.08 mag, 3.03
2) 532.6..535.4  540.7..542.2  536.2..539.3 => 0.05 mag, 2.97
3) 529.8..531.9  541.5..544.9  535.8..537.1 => 0.01 mag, 2.92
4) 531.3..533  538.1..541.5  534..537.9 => 0.03 mag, 2.94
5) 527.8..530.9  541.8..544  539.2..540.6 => 0.01 mag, 2.85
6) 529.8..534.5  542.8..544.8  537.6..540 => 0.03 mag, 2.87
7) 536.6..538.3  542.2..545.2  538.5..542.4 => -0.01 mag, 2.86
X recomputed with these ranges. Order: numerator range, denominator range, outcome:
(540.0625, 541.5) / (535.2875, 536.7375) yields 1.02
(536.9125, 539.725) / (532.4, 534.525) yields 0.93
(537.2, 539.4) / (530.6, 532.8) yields 0.93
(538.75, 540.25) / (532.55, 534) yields 0.91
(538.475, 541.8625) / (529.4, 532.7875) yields 0.97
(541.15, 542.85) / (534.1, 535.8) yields 1.06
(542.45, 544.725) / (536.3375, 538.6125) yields 0.98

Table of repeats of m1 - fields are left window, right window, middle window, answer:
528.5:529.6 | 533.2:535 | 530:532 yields -0.06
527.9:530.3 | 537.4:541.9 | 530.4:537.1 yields -0.24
